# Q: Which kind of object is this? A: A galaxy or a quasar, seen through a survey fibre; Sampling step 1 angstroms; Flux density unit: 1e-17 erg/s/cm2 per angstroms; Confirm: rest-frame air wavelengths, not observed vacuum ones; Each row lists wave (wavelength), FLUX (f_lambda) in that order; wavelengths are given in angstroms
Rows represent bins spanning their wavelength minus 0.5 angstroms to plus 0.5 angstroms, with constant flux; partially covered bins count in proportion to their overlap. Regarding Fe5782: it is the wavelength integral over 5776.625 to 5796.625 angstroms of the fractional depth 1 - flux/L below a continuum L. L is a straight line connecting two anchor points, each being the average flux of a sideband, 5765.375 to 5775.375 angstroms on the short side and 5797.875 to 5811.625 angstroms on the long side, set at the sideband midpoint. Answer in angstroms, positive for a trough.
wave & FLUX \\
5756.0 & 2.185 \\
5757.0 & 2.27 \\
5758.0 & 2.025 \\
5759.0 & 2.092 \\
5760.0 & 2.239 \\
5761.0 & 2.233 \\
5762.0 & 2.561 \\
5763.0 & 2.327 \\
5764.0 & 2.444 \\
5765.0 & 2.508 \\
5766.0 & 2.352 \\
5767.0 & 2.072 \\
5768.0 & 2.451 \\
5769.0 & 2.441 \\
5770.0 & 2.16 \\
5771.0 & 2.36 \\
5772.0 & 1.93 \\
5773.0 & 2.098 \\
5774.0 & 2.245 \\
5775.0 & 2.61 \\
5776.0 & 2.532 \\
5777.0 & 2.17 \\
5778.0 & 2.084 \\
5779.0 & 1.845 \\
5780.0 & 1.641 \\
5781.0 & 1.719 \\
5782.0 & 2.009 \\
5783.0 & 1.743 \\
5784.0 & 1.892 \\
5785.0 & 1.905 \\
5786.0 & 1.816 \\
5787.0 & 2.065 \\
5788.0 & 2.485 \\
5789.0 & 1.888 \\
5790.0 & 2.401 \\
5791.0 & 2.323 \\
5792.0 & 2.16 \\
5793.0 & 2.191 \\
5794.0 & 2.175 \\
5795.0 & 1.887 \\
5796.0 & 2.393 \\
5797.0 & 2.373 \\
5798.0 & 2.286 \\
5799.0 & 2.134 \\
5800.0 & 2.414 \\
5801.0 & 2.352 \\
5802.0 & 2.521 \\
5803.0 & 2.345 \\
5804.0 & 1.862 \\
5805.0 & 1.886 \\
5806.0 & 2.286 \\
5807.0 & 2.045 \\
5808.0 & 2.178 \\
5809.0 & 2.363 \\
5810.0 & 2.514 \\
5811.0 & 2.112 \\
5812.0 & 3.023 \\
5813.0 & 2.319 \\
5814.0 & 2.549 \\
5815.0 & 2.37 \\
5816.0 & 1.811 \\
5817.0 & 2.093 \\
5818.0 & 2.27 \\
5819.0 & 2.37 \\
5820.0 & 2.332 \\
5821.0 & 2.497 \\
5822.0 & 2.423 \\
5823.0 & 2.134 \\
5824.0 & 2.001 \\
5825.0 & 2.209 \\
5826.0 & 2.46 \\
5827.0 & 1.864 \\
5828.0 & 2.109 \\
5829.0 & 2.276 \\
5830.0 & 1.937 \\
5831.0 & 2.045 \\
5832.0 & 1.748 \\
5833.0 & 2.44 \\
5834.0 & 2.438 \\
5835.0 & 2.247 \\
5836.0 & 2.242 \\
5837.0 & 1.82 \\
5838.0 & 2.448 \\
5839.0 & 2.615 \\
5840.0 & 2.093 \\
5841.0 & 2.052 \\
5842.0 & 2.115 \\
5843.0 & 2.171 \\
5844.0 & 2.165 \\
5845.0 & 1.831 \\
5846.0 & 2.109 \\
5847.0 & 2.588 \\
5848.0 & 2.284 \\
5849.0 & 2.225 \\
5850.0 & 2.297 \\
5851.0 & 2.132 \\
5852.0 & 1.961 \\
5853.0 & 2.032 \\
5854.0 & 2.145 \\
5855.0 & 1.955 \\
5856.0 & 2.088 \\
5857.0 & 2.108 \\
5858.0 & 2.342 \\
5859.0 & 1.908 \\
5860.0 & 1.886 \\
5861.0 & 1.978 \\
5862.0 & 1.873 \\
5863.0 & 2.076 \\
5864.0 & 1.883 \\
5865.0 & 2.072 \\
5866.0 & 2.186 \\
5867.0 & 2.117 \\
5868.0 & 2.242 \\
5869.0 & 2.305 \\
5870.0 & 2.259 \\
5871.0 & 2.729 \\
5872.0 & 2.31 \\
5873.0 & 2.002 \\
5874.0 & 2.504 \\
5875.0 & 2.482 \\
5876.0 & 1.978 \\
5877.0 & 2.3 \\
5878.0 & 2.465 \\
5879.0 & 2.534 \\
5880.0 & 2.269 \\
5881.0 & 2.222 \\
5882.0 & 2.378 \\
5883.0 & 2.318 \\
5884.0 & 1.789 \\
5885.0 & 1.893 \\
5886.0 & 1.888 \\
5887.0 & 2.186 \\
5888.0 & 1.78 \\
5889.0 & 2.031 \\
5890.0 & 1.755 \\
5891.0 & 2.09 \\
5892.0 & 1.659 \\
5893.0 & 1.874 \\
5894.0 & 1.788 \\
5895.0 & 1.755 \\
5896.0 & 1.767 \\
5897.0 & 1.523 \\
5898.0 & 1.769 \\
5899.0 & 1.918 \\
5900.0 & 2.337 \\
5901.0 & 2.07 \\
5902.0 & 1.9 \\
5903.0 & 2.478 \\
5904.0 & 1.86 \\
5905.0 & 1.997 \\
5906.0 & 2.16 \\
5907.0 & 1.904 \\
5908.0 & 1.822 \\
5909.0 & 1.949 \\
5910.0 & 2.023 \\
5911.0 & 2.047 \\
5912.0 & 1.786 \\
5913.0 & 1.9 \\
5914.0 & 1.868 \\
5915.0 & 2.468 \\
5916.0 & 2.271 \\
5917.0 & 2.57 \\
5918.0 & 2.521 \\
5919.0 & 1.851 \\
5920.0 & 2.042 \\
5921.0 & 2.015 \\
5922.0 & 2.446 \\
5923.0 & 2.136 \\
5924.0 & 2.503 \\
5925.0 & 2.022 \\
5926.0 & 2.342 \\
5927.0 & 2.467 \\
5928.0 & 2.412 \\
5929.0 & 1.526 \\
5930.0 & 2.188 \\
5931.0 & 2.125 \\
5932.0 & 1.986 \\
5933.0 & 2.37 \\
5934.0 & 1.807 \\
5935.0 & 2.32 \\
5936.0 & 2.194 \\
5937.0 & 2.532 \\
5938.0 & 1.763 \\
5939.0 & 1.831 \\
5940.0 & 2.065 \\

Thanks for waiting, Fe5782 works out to 1.9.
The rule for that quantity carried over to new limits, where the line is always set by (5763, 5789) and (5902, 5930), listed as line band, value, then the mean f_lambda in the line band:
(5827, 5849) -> -0.42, 2.17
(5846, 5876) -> -0.52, 2.17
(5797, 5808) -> -0.42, 2.22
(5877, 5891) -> 0.03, 2.12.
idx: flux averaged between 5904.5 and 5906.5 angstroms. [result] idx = 2.08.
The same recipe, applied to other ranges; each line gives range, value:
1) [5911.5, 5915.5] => 2.01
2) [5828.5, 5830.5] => 2.11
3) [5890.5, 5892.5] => 1.87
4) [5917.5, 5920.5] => 2.14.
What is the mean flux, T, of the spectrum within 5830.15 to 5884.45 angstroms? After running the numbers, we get 2.18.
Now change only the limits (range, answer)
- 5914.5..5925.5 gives 2.26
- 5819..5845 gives 2.19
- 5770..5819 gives 2.18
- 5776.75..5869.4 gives 2.16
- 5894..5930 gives 2.07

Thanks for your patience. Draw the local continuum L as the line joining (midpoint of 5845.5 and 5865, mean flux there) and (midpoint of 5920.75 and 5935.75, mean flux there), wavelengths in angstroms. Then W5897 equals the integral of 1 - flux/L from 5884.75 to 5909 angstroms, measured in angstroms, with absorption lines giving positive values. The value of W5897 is 2.5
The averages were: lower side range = 2.1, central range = 1.93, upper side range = 2.18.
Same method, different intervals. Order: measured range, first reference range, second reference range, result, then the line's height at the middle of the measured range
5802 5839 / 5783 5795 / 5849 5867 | -2.76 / 2.08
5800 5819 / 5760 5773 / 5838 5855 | -0.34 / 2.24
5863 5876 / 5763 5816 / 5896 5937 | -0.61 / 2.14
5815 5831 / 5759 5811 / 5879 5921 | -0.39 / 2.13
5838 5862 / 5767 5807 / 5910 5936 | 0.23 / 2.16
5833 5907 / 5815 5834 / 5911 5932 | 2.12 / 2.17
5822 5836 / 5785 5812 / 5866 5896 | 0.17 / 2.19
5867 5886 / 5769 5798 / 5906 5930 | -1.23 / 2.13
